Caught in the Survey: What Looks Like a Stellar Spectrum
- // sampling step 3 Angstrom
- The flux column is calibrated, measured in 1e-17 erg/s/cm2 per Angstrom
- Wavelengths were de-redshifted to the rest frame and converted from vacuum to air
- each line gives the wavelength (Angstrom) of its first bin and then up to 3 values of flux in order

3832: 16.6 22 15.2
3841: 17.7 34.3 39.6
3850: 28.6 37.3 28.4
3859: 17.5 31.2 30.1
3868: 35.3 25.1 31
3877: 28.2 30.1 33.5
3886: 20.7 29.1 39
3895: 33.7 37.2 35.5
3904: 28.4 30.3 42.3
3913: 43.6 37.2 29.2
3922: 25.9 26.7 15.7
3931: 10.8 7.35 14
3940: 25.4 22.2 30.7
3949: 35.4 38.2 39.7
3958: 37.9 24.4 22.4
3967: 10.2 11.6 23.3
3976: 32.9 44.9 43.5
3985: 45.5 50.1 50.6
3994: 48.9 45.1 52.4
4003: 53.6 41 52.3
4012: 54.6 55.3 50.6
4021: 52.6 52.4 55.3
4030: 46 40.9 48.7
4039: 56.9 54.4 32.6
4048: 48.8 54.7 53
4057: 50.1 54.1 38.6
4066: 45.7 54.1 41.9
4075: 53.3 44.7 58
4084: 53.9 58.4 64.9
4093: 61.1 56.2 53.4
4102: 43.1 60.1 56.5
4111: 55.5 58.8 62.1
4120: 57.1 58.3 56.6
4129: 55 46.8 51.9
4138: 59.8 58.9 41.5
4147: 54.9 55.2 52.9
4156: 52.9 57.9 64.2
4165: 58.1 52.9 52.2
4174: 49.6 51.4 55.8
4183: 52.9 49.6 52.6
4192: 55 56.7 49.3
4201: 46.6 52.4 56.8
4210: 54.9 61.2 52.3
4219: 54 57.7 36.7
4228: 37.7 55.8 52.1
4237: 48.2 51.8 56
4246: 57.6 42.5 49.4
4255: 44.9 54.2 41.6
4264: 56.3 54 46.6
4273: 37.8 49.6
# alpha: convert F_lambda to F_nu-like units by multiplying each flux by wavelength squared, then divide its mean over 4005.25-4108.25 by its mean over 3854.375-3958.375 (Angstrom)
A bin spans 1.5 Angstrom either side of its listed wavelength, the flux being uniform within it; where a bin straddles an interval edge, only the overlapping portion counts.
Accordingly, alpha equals 1.90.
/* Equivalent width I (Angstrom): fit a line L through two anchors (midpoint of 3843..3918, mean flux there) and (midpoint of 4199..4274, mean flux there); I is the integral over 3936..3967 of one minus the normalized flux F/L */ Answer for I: 6.5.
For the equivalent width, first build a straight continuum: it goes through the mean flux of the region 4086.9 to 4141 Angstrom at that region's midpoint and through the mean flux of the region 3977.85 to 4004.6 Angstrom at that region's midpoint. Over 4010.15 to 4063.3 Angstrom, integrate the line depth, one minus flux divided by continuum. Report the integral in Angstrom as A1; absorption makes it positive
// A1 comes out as 1.1 Angstrom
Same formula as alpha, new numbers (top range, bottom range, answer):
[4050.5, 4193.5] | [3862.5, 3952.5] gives 2.07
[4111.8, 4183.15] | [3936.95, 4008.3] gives 1.67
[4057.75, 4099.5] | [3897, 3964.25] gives 1.97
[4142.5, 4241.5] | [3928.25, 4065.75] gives 1.43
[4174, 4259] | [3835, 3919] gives 1.97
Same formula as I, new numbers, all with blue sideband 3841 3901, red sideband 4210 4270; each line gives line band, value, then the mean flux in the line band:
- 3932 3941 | 5.1 Angstrom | 14.8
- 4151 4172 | -4.3 Angstrom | 55.9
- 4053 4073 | -3.4 Angstrom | 48.3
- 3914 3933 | 5.2 Angstrom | 24.3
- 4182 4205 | -1.7 Angstrom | 51.9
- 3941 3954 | 1.2 Angstrom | 31.7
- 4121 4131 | -2.6 Angstrom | 56.2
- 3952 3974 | 6.5 Angstrom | 25.2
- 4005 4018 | -4.3 Angstrom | 51.2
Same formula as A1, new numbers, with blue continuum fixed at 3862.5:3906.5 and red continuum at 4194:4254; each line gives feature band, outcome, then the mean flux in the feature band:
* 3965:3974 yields 5.3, 15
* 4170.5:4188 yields -1.1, 51.9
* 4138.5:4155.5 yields -2.3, 53.1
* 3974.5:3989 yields -2.4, 43.1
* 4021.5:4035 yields -3.1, 48.9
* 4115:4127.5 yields -3.7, 58.5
